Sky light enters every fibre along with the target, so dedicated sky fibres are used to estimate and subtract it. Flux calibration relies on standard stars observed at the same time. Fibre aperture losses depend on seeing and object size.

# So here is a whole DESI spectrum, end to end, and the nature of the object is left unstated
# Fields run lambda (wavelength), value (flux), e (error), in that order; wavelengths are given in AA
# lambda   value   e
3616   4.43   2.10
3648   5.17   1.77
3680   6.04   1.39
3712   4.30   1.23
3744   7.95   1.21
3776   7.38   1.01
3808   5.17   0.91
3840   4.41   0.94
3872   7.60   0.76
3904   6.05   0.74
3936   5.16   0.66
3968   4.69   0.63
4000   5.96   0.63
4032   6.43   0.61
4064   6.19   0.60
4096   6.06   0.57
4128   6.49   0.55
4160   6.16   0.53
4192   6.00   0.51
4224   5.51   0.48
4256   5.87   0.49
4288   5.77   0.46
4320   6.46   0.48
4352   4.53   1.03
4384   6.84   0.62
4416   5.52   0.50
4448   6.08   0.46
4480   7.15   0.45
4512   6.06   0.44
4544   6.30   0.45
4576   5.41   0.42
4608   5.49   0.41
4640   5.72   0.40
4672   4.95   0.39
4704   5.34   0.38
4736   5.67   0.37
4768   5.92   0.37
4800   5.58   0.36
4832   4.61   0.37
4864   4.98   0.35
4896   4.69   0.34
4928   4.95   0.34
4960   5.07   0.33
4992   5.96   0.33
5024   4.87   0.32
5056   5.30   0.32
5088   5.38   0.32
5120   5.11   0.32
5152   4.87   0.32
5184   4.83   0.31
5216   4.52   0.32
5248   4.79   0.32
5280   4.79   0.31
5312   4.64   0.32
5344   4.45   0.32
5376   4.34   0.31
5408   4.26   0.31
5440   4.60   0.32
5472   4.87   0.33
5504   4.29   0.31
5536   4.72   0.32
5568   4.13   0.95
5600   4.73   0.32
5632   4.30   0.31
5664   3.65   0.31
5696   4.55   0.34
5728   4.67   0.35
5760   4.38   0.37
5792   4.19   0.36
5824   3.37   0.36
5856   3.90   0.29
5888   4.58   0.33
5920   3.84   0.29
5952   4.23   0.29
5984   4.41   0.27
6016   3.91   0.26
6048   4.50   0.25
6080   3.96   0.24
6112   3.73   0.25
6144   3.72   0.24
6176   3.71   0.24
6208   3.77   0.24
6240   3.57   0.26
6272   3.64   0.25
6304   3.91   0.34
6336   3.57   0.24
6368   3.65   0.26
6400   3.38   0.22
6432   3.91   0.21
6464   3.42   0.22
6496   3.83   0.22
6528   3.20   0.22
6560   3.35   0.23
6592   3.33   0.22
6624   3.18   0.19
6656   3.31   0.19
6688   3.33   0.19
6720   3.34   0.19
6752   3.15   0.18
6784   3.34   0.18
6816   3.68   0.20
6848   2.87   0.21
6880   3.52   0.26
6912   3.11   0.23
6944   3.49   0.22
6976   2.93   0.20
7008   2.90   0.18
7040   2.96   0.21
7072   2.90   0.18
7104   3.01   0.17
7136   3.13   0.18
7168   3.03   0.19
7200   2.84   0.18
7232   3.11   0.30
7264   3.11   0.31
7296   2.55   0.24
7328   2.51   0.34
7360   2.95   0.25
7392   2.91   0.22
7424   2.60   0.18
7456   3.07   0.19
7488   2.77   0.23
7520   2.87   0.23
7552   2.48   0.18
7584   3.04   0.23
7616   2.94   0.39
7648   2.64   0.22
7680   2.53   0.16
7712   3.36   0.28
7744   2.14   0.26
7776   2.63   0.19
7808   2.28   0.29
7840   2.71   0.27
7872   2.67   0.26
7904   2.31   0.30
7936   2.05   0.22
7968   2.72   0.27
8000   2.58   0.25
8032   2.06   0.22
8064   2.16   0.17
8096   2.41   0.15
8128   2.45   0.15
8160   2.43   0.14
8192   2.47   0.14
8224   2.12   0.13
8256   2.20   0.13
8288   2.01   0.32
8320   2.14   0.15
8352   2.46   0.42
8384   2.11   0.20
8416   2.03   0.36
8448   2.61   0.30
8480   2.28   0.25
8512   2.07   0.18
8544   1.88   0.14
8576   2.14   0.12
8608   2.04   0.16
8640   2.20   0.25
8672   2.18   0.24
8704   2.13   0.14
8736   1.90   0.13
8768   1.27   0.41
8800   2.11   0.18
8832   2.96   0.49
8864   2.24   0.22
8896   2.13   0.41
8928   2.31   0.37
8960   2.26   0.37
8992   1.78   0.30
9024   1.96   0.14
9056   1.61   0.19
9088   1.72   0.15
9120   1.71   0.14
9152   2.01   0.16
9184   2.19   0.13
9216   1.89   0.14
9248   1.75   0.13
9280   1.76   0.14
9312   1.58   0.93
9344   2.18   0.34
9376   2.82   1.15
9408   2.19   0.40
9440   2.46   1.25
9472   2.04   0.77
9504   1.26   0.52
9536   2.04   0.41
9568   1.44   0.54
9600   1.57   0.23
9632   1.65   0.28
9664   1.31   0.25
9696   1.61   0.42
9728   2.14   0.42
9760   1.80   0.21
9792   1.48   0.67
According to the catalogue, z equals 0.000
